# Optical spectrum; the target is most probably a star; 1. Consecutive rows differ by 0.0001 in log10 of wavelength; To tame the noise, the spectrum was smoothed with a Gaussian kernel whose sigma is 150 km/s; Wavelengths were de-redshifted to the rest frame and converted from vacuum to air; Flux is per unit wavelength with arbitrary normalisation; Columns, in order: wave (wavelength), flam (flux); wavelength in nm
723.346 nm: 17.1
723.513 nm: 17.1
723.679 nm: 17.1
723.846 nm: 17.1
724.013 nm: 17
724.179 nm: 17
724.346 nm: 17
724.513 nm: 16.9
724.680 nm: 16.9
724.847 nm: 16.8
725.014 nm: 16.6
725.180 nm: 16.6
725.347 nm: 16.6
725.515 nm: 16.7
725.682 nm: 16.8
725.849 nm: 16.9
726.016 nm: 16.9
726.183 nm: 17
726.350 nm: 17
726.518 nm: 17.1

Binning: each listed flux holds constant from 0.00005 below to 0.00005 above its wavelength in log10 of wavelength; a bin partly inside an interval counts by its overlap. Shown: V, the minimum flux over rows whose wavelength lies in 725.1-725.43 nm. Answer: 16.6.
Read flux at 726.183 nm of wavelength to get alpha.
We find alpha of 17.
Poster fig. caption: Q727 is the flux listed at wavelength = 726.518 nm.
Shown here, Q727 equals 17.1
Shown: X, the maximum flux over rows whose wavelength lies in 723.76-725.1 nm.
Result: 17.1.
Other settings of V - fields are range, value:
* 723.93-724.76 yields 16.9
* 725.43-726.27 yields 16.7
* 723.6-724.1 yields 17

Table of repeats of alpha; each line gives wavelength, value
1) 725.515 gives 16.7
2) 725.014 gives 16.6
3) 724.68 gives 16.9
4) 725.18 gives 16.6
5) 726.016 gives 16.9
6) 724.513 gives 16.9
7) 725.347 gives 16.6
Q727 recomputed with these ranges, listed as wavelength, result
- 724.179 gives 17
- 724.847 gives 16.8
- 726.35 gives 17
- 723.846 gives 17.1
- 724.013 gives 17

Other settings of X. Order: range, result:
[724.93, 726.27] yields 17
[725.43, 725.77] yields 16.8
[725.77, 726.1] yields 16.9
